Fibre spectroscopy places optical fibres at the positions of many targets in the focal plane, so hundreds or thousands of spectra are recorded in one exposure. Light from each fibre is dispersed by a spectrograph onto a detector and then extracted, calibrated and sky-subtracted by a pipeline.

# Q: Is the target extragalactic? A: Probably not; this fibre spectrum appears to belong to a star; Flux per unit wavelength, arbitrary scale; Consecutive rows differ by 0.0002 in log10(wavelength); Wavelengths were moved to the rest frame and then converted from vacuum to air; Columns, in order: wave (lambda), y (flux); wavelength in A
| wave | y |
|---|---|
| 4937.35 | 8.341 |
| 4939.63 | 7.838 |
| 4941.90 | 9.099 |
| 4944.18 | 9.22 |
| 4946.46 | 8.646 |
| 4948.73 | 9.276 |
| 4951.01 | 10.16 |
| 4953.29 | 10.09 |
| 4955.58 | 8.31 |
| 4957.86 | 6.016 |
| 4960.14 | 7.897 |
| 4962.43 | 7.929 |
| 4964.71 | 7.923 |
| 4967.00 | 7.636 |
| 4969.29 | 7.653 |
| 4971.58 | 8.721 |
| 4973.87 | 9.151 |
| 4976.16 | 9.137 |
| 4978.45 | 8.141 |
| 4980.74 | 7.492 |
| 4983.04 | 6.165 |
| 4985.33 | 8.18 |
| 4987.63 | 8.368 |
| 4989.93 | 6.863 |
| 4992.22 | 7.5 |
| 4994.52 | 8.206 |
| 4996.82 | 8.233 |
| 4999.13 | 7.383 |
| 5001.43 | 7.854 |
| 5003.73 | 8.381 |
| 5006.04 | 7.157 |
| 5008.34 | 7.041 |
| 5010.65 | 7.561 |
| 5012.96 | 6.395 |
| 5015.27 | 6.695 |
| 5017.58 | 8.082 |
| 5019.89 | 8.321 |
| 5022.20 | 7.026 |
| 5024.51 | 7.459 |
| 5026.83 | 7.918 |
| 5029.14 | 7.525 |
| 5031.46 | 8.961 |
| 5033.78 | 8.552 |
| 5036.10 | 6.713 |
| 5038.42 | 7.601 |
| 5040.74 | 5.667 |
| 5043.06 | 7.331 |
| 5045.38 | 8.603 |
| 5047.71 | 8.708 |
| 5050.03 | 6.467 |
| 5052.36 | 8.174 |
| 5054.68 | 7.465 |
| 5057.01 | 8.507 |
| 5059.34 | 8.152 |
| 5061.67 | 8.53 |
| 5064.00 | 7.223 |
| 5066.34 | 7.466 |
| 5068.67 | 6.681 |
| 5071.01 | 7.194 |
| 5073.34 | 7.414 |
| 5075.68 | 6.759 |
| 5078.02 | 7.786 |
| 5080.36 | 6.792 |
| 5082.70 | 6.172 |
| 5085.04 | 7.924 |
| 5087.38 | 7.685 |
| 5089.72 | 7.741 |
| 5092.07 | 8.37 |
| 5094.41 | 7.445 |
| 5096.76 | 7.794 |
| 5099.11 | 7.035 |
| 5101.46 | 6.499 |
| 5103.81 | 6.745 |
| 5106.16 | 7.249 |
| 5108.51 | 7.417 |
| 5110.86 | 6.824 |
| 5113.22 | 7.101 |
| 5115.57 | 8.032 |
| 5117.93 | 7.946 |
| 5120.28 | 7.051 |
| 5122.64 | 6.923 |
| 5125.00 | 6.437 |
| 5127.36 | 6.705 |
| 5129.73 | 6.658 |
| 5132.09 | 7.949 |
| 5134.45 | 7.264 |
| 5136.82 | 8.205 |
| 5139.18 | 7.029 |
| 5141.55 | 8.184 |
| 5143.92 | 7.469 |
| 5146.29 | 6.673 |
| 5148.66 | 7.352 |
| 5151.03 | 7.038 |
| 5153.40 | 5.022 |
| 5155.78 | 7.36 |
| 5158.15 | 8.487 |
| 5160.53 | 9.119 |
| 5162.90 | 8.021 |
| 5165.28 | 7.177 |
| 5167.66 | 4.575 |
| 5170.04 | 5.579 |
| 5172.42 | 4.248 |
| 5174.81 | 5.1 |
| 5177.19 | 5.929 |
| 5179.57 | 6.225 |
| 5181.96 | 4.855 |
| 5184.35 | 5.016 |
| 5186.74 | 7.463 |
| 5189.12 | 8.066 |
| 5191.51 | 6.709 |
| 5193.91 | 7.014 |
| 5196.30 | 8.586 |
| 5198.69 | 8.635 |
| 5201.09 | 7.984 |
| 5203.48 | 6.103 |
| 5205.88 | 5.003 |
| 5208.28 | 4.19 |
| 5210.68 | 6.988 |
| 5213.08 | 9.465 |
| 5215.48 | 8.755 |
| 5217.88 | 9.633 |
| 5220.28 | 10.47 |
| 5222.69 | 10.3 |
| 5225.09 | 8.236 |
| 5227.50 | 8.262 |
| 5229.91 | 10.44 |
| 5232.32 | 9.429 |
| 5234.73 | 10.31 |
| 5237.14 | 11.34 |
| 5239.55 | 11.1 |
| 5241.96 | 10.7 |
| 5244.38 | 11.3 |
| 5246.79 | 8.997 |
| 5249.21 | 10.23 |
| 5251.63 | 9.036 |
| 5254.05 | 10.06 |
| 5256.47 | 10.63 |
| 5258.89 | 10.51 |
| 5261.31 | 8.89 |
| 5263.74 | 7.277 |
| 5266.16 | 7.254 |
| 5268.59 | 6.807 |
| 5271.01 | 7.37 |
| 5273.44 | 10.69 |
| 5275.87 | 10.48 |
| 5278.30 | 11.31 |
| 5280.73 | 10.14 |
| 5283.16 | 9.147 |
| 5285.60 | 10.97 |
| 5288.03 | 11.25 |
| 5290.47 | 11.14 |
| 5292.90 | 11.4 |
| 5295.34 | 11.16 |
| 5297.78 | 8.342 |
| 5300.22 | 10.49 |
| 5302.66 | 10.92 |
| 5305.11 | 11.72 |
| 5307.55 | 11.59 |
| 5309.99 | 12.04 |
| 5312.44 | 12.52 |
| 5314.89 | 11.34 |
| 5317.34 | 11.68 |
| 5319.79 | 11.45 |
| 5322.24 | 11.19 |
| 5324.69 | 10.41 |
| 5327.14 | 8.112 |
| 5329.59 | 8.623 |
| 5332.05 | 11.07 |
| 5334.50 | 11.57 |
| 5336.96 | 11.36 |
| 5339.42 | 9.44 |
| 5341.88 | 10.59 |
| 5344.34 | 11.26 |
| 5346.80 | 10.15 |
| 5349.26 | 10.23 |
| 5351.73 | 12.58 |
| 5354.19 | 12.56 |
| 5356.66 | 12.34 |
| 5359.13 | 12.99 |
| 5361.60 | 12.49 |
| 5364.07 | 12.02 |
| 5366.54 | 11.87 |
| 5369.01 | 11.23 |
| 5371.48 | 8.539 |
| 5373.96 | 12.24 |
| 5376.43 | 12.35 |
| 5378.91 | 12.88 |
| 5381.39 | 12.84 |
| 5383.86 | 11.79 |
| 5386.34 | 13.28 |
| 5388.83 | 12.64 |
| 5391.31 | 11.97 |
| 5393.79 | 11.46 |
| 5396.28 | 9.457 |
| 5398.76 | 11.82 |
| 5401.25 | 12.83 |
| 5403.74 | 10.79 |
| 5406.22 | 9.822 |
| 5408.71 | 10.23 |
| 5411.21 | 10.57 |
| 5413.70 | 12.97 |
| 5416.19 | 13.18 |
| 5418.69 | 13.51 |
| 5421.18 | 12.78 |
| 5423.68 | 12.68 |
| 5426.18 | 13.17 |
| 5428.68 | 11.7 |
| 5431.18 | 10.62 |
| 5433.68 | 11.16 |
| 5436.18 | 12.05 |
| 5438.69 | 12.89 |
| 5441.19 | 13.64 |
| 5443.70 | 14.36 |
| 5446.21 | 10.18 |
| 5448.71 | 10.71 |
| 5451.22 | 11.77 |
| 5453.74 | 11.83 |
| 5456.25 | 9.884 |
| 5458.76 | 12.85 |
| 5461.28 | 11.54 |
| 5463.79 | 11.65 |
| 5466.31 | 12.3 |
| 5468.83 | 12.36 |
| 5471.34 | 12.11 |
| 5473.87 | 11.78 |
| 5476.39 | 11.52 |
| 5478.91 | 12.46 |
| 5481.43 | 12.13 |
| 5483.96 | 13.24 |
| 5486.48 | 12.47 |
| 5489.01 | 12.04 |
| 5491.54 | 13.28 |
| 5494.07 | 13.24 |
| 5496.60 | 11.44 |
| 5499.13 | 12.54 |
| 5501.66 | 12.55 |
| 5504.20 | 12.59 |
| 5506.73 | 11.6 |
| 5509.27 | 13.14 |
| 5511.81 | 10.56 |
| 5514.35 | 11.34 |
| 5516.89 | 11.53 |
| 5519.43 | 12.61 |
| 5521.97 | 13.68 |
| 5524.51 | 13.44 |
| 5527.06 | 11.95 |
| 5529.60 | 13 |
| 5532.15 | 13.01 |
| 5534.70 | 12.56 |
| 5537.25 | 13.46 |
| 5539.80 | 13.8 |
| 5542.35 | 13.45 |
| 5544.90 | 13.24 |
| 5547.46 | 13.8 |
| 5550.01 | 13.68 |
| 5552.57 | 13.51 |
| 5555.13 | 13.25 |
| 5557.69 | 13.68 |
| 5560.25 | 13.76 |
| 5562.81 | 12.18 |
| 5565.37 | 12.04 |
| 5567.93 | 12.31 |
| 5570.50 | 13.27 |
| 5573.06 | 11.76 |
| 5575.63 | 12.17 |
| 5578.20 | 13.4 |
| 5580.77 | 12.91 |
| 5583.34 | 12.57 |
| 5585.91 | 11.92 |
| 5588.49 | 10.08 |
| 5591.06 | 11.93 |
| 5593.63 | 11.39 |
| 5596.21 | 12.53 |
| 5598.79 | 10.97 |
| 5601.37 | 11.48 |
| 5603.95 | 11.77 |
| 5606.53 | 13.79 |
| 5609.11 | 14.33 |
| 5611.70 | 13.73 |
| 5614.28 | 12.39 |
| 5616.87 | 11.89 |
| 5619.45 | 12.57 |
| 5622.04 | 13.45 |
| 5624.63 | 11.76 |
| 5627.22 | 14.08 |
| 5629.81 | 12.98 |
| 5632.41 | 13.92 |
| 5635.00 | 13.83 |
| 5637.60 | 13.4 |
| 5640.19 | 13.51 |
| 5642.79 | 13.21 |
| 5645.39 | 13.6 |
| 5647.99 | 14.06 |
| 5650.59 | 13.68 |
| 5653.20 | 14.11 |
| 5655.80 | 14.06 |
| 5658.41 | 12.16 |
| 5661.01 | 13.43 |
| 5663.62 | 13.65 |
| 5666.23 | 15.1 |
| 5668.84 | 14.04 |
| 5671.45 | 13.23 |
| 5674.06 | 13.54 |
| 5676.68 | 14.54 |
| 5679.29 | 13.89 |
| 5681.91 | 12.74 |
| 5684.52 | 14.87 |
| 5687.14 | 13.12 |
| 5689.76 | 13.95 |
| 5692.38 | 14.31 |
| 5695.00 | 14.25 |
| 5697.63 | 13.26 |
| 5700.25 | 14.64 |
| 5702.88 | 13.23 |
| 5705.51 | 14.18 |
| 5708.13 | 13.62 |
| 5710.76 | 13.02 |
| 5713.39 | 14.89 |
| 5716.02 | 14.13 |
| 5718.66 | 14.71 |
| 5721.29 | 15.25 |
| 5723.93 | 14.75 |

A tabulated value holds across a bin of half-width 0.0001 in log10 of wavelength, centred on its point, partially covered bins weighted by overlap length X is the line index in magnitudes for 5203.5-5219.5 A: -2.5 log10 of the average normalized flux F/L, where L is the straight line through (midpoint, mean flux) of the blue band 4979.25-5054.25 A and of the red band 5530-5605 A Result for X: 0.267 mag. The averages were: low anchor 7.58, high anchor 12.6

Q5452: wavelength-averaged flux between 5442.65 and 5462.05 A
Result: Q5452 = 11.6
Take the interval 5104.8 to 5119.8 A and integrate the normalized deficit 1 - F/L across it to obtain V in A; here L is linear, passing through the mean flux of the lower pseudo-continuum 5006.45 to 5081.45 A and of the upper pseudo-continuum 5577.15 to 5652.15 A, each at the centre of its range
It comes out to 1.4 A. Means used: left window 7.52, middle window 7.41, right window 12.8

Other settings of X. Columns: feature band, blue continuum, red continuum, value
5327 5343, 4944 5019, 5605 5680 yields 0.07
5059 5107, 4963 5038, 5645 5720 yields 0.16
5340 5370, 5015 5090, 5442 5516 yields -0.09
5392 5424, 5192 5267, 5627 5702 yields -0.07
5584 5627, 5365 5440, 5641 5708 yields 0.08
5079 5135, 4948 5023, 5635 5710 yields 0.23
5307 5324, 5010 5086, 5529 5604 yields -0.15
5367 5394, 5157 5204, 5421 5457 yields -0.11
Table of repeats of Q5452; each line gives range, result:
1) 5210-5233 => 9.24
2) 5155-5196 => 6.56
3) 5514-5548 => 12.9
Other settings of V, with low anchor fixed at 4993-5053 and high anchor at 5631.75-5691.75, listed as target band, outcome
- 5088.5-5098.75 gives 0.63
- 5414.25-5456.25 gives -2.37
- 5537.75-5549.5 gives -0.91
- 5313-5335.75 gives -0.36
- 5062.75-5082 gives 2.23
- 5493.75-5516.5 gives 0.34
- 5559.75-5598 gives 2.06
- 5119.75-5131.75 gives 2.47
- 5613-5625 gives 0.77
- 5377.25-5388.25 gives -1.62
